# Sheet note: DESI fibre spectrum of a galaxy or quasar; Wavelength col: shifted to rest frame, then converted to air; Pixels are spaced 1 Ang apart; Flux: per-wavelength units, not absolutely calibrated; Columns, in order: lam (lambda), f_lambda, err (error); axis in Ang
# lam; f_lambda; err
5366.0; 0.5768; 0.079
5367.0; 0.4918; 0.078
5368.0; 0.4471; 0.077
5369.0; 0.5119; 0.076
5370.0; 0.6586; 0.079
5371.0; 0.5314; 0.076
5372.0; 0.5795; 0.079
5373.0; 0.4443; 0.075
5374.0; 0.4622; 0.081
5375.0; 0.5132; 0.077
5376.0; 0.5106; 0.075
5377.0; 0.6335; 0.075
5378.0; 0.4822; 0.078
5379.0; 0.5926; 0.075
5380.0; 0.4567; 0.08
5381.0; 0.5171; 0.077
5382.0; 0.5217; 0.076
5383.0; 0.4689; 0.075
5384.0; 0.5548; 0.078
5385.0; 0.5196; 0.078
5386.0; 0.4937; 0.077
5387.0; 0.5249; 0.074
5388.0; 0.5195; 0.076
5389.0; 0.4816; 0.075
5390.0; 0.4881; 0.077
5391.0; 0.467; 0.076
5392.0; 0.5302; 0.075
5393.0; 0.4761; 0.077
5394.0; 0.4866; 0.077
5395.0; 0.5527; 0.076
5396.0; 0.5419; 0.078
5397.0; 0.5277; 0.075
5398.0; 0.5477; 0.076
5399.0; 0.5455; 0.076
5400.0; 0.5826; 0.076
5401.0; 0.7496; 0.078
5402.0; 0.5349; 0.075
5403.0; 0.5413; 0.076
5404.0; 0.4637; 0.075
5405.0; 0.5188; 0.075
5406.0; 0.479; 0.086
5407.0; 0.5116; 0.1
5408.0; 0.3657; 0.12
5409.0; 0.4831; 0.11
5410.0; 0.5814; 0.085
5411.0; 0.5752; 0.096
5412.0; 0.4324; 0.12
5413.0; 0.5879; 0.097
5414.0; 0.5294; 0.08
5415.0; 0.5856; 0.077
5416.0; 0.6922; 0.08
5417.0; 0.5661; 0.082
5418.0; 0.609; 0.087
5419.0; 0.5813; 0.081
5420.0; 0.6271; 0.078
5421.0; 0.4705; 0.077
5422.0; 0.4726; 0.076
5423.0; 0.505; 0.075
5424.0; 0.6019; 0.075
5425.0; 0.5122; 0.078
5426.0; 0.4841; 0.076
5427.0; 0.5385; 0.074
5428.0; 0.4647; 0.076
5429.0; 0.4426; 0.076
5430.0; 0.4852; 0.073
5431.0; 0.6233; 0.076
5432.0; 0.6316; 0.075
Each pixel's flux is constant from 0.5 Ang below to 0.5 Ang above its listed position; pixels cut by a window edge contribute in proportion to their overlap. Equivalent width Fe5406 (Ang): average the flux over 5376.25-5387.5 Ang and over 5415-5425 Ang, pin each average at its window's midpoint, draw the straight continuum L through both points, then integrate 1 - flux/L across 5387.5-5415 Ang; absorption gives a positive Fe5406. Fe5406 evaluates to 1.1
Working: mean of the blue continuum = 0.524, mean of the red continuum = 0.567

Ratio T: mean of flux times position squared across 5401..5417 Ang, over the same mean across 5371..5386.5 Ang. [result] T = 1.0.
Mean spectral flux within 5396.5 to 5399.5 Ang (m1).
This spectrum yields 0.54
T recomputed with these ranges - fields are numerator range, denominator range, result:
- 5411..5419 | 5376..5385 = 1.10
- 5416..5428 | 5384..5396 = 1.09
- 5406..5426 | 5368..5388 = 1.04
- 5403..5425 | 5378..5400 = 1.05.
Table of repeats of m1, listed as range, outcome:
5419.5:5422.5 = 0.523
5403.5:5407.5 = 0.493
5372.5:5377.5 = 0.513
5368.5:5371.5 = 0.567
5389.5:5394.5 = 0.49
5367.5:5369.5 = 0.48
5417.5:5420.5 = 0.606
